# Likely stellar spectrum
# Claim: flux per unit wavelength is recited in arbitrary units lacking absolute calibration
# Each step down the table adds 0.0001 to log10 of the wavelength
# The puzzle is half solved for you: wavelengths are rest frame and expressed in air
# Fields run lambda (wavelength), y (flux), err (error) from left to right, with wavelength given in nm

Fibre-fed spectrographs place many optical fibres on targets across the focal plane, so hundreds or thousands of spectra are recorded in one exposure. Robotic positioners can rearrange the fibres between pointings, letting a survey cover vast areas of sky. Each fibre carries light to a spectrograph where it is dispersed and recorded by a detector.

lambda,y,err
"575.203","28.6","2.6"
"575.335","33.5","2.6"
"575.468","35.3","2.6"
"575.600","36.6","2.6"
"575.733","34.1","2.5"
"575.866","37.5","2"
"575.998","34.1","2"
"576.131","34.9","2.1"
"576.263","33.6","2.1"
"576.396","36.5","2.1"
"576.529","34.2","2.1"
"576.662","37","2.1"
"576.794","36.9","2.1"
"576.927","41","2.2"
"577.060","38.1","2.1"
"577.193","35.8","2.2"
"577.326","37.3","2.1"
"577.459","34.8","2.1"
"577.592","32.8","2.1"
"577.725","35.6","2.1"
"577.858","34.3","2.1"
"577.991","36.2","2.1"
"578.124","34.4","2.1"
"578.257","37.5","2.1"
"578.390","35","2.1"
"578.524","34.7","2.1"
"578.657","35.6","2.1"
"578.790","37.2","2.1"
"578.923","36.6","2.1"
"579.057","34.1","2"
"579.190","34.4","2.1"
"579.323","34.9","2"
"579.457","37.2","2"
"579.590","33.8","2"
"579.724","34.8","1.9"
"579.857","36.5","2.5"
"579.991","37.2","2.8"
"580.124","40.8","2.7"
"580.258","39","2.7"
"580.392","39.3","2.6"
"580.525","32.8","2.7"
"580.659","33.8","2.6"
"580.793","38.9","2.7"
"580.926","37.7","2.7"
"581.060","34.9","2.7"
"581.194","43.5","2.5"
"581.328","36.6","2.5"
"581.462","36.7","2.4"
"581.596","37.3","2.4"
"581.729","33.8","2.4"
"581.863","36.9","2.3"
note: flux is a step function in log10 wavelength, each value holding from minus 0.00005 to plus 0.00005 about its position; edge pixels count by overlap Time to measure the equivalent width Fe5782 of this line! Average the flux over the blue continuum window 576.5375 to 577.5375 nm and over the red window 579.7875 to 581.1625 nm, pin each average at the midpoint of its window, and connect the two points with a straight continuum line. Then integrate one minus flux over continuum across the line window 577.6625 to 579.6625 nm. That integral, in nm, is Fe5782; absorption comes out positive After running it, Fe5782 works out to 0.09 nm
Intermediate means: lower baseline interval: 37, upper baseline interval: 37.3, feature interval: 35.4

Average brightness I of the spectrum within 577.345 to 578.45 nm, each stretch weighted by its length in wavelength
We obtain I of 35.2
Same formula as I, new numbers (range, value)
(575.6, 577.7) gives 35.9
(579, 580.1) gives 35.6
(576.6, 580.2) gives 36.1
